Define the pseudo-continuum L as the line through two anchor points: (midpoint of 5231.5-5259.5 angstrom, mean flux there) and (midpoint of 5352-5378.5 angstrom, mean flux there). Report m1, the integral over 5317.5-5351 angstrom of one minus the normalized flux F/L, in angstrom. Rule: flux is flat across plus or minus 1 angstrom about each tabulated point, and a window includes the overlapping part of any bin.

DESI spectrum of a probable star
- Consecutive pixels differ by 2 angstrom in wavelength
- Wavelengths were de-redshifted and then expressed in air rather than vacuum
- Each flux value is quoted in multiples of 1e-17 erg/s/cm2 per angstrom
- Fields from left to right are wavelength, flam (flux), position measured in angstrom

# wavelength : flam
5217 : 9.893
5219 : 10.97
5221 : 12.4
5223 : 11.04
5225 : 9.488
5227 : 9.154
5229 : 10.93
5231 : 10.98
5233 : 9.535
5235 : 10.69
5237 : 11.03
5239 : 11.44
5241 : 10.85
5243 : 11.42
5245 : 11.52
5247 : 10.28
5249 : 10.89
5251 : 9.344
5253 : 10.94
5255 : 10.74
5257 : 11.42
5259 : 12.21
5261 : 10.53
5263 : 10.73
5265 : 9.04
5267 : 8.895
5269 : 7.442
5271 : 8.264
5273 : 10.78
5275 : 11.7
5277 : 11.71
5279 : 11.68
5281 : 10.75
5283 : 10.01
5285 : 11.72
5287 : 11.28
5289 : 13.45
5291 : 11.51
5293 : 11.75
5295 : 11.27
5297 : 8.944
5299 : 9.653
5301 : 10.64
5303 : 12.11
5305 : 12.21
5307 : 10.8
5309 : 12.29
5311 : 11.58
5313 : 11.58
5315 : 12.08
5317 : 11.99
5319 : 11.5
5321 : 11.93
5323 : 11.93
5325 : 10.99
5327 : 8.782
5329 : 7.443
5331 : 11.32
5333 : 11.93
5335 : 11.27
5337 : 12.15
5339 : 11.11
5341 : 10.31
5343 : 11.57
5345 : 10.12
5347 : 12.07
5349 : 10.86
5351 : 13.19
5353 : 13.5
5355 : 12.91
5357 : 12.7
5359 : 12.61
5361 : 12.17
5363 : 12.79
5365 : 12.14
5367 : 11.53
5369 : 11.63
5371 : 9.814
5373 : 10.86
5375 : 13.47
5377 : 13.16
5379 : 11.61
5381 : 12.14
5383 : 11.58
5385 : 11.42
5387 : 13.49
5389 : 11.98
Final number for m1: 2.4 angstrom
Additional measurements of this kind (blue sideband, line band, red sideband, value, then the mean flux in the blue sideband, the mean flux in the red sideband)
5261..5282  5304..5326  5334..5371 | -1.3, 10.1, 11.9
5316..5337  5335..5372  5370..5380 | -1.3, 11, 11.8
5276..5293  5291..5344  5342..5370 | 3.0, 11.5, 12.1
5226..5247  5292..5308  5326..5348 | -0.3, 10.7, 10.7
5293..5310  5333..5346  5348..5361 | 1.1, 11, 12.6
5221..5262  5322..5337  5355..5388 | 1.3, 10.8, 12.1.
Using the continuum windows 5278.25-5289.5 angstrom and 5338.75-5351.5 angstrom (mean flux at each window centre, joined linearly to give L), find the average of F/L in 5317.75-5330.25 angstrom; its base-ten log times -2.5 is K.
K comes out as 0.08 mag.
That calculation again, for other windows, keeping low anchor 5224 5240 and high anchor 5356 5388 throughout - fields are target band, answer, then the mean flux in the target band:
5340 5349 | 0.071 mag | 11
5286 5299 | -0.011 mag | 11.2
